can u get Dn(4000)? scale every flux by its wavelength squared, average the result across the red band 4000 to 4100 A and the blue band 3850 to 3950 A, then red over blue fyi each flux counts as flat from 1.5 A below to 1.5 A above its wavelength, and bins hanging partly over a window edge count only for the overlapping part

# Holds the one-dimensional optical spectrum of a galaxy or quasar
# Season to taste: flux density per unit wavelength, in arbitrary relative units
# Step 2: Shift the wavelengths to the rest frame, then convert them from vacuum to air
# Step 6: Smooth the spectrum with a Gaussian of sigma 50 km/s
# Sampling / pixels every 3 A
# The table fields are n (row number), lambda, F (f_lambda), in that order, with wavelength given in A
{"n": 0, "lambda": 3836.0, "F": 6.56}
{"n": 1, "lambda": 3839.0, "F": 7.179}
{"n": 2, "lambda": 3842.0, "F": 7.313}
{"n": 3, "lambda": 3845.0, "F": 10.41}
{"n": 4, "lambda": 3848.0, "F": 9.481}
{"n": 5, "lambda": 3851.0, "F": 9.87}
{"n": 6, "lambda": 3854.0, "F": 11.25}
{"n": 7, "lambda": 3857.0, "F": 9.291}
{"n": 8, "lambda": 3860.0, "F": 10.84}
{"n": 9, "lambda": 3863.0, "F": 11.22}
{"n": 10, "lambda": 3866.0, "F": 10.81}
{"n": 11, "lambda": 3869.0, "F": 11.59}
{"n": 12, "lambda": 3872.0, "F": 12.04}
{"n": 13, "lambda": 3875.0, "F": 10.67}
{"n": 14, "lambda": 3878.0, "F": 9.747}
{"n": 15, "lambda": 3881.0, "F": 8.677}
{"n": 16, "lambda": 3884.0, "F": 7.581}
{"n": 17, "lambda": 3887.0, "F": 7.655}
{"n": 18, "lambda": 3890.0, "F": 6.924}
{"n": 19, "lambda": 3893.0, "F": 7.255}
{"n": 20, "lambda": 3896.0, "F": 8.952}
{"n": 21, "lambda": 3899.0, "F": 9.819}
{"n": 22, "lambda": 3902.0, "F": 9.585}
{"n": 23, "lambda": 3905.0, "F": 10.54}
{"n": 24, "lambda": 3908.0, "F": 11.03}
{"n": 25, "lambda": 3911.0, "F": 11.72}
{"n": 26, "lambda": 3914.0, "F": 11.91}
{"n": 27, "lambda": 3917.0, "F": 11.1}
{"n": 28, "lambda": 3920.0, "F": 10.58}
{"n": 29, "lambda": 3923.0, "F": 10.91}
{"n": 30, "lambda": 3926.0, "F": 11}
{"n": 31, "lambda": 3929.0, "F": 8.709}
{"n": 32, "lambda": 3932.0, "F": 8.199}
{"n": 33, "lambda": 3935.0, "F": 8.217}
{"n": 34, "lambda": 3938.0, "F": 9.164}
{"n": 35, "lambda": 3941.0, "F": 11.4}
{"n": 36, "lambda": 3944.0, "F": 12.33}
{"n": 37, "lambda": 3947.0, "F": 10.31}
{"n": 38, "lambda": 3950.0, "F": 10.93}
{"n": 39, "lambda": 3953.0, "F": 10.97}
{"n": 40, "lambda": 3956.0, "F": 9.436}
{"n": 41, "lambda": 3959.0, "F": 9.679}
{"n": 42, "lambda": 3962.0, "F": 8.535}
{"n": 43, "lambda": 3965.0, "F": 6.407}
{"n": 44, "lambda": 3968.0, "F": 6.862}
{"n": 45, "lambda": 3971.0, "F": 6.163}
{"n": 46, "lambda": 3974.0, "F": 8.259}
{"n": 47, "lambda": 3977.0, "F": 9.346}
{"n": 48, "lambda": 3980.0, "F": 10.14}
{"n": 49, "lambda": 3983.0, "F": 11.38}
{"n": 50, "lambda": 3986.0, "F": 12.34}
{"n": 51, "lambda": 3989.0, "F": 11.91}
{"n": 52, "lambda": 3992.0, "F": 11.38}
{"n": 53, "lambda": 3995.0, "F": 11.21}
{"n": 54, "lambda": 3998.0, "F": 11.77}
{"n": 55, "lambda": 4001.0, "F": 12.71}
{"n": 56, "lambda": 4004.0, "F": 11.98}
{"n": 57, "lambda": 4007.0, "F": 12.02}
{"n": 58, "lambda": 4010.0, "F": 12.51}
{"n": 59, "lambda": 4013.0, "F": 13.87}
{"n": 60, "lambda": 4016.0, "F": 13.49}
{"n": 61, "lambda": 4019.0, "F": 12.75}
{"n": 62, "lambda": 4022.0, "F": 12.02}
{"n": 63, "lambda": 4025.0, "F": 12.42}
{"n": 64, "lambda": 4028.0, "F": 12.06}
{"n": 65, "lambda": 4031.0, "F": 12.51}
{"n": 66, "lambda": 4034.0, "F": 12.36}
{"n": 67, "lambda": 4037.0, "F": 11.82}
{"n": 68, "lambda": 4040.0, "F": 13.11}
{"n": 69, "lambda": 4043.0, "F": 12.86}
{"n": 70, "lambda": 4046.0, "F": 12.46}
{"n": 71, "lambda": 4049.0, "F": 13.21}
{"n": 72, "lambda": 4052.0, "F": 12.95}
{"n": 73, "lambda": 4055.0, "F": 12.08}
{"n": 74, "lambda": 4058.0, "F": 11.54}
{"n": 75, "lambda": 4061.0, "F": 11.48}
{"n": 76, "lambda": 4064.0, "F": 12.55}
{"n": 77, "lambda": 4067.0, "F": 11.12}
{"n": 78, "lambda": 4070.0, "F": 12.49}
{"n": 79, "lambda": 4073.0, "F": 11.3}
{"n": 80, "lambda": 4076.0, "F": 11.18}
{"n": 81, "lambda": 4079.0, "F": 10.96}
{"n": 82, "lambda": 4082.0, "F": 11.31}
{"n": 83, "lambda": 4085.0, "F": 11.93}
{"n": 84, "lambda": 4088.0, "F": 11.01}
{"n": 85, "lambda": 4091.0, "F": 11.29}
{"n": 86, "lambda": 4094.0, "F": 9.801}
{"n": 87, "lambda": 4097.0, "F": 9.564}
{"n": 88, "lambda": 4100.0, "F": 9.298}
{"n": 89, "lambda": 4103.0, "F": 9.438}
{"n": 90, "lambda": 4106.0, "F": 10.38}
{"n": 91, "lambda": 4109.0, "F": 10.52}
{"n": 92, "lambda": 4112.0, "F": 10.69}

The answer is 1.29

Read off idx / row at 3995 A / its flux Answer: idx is 11.21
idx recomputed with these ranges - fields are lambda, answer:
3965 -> 6.407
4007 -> 12.02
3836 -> 6.56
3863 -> 11.22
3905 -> 10.54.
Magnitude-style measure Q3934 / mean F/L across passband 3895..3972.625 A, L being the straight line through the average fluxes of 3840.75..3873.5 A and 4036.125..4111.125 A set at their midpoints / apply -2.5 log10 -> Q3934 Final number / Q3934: 0.10 mag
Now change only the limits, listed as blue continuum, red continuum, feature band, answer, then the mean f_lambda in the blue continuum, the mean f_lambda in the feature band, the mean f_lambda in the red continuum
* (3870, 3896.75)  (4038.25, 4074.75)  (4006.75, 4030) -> -0.10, 8.88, 12.7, 12.3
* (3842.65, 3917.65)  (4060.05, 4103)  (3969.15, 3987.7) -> 0.10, 9.96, 9.58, 11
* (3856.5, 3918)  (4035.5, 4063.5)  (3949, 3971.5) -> 0.26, 9.95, 8.68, 12.4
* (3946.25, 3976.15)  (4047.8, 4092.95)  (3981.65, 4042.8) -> -0.21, 8.73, 12.3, 11.7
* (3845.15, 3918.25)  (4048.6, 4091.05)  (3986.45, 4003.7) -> -0.08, 9.99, 11.8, 11.7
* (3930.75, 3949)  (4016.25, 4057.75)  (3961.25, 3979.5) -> 0.37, 9.99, 7.7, 12.5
